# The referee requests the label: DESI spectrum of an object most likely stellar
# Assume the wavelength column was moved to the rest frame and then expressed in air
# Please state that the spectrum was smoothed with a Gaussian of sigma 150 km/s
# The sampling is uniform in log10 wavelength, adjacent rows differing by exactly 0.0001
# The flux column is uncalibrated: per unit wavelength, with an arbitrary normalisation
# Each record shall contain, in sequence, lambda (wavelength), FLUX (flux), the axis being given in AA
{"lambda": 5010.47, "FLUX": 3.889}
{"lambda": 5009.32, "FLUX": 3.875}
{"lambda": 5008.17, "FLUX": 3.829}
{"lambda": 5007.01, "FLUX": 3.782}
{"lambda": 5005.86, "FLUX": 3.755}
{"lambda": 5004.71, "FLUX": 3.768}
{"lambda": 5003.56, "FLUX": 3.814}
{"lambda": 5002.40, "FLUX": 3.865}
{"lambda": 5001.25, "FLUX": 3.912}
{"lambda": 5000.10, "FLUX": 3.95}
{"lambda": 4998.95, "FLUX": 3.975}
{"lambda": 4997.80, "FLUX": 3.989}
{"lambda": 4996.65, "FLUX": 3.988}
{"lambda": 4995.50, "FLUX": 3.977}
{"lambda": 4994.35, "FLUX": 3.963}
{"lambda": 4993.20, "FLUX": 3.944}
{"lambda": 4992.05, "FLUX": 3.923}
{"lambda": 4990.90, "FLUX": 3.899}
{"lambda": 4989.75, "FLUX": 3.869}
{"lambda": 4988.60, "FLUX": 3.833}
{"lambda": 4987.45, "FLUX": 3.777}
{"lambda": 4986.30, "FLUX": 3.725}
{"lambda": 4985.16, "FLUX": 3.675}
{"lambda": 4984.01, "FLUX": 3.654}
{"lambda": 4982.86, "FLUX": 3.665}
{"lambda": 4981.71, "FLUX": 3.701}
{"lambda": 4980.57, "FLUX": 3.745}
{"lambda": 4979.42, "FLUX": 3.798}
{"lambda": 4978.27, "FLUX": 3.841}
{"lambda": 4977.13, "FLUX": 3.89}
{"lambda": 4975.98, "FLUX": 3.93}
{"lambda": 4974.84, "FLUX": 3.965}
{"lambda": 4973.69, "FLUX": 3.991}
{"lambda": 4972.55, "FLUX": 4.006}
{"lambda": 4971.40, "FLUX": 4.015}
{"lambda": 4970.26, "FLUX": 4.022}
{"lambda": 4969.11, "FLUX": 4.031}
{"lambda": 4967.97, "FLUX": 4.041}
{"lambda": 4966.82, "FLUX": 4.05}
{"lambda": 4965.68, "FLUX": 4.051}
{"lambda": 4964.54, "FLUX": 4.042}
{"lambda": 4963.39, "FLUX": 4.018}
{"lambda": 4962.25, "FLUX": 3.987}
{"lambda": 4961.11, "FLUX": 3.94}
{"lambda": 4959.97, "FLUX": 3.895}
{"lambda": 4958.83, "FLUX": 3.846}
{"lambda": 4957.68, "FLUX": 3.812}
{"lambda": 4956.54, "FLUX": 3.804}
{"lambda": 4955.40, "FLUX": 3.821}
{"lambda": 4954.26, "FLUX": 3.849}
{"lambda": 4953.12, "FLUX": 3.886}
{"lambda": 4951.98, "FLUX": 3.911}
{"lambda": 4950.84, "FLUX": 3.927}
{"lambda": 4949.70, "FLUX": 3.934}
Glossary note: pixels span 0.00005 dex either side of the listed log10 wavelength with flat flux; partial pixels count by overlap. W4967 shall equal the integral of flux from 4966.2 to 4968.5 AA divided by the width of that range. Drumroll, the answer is 4.04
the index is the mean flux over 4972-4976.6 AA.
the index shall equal 3.97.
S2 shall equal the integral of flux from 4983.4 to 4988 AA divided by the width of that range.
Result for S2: 3.71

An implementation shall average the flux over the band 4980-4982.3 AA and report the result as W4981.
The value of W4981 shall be 3.73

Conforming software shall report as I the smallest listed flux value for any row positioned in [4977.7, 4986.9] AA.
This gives 3.654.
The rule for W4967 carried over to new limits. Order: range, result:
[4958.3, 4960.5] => 3.87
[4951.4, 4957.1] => 3.86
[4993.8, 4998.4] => 3.98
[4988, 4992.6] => 3.88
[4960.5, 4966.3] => 4.01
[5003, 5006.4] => 3.78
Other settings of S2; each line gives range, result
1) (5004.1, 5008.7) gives 3.78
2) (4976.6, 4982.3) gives 3.8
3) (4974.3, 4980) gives 3.88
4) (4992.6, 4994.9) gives 3.95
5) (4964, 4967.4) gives 4.05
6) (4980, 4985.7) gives 3.69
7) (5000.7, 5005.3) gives 3.84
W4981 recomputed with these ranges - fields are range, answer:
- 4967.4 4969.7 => 4.03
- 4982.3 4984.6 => 3.65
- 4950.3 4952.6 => 3.92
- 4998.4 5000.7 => 3.97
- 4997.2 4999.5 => 3.98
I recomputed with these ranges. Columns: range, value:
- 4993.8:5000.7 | 3.95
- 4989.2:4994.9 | 3.869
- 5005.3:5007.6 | 3.755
